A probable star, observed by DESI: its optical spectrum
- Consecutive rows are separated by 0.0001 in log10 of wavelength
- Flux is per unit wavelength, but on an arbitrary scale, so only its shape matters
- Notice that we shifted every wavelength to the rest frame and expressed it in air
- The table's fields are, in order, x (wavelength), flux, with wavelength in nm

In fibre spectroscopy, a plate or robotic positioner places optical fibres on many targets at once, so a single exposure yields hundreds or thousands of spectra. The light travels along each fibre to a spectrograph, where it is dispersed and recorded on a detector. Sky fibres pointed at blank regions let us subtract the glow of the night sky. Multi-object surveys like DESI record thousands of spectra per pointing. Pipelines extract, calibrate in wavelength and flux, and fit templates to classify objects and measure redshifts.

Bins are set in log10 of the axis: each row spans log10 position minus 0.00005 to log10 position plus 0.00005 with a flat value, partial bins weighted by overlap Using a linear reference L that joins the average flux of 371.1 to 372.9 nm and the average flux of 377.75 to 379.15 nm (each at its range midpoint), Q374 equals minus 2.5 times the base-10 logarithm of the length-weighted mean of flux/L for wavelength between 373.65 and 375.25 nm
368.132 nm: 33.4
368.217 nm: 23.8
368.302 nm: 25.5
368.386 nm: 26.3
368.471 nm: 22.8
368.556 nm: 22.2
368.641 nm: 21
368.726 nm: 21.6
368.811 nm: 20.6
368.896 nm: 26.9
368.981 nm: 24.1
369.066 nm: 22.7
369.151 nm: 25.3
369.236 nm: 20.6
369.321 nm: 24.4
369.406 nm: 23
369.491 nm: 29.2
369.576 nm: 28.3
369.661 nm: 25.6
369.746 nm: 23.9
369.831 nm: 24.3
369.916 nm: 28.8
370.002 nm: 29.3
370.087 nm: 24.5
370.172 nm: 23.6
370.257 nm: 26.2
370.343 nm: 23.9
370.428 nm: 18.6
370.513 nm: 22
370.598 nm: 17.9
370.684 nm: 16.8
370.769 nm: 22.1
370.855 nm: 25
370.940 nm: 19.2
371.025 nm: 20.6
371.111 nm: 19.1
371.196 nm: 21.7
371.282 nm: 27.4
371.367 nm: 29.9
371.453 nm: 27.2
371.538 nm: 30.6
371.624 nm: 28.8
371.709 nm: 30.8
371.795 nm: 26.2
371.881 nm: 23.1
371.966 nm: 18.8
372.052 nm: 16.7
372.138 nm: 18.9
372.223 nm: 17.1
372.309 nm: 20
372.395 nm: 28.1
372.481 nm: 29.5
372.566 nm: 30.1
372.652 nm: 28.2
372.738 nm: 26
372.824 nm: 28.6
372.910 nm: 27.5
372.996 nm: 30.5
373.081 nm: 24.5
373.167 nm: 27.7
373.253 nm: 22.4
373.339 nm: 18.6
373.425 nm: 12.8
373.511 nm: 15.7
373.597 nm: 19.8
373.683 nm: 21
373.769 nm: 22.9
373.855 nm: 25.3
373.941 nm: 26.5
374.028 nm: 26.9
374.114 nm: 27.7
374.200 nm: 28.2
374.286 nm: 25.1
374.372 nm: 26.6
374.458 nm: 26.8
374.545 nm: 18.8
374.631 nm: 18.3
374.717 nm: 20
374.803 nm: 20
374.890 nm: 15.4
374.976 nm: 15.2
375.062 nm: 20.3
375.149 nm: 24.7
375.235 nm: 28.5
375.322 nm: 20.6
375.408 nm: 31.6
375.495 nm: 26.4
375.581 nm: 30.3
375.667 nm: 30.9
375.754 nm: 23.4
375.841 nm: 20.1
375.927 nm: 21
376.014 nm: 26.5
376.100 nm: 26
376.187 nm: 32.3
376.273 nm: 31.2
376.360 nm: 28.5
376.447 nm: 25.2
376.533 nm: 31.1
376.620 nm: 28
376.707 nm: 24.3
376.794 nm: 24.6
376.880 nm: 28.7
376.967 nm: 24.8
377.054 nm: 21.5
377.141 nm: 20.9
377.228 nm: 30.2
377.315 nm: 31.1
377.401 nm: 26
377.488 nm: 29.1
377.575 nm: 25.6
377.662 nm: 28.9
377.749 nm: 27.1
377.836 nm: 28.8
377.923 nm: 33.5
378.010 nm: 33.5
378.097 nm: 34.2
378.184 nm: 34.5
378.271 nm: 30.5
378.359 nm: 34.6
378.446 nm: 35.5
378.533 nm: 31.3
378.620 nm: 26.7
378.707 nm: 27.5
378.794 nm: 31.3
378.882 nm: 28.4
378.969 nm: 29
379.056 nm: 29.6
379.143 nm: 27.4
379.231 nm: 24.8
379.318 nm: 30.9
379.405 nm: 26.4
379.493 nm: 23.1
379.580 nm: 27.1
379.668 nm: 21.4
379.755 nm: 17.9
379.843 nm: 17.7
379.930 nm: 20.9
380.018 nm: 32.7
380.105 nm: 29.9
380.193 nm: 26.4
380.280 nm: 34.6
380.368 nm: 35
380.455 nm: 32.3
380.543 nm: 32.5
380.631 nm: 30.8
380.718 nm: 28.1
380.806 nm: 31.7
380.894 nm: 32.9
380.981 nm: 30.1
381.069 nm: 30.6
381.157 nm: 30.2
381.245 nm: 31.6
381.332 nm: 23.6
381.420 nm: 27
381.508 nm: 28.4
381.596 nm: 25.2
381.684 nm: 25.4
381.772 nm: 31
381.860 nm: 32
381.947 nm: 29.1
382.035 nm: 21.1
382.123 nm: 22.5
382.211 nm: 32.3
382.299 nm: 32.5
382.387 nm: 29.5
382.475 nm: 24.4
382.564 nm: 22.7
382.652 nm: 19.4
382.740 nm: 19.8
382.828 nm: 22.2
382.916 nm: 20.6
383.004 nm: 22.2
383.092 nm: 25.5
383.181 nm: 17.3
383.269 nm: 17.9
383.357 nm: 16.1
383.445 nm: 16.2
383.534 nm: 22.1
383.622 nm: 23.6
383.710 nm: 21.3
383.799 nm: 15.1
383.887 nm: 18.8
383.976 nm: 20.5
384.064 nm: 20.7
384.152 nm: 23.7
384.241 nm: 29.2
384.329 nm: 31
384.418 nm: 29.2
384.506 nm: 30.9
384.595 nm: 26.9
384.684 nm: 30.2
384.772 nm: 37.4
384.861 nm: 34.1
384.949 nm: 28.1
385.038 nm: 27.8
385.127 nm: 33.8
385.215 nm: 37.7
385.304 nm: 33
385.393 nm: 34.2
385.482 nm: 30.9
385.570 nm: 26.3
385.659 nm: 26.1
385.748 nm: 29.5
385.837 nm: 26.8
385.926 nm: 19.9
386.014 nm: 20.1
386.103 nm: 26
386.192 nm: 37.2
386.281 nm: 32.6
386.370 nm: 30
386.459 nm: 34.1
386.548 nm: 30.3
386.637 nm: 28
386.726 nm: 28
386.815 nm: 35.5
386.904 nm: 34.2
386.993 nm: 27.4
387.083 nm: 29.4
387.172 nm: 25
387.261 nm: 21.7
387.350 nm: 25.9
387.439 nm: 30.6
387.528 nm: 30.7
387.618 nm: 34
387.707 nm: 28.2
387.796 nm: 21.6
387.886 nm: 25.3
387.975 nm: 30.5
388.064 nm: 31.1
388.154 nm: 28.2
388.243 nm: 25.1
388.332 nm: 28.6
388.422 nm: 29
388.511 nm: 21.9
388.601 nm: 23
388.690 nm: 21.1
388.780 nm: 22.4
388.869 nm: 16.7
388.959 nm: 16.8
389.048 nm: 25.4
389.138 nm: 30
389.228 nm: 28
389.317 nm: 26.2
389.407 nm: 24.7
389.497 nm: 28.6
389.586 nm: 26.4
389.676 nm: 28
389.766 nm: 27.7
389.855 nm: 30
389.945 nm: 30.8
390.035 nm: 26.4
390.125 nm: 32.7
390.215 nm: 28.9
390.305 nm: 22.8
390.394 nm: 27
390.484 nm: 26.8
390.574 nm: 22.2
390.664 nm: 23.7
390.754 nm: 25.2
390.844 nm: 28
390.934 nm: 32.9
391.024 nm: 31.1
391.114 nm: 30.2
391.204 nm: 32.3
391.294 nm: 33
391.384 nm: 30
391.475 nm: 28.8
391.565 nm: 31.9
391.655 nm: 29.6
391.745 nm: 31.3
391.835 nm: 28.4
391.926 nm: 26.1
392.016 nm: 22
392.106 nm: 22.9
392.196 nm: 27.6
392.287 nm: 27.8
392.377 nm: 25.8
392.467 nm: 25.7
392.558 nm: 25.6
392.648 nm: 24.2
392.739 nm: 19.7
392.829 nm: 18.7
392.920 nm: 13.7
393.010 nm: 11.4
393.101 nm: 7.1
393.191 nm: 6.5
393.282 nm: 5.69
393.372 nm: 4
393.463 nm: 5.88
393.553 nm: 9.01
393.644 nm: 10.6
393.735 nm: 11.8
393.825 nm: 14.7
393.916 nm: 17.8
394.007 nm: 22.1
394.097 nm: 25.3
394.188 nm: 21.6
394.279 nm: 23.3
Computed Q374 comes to 0.191 mag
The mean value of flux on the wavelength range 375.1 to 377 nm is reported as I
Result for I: 26.7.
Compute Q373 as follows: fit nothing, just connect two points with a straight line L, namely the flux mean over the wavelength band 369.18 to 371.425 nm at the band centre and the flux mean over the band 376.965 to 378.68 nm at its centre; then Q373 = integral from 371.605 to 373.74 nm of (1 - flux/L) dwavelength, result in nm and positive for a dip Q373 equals 0.16 nm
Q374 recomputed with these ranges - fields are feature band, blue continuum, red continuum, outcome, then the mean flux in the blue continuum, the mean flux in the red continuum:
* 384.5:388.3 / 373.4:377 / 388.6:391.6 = -0.115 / 24.4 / 27.1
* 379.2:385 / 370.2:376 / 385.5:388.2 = 0.025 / 23.6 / 28.5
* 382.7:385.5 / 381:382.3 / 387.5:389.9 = 0.076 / 28.1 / 26.2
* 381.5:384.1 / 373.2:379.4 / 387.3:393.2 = 0.130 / 26.2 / 25.9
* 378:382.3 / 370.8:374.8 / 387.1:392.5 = -0.140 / 24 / 27.1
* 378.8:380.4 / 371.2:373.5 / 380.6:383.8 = -0.071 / 24.8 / 25.3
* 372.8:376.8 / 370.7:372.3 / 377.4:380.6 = 0.059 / 23.3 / 28.9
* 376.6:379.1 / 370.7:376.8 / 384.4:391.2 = -0.139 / 24.4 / 28.1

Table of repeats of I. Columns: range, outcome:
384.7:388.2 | 29.5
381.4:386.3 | 26.1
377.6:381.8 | 29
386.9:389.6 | 26.3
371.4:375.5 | 23.8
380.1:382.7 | 28.7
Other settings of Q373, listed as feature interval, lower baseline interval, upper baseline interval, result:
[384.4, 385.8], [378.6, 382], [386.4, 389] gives -0.18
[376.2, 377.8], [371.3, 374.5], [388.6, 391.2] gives -0.13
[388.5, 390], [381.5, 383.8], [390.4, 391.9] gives 0.14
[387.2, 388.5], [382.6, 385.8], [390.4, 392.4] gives -0.04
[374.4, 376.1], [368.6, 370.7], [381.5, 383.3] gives 0.07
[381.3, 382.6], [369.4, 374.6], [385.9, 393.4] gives -0.10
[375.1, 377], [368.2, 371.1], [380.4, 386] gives -0.13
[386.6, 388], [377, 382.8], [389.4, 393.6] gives -0.16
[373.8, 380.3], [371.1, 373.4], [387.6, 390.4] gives -0.30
